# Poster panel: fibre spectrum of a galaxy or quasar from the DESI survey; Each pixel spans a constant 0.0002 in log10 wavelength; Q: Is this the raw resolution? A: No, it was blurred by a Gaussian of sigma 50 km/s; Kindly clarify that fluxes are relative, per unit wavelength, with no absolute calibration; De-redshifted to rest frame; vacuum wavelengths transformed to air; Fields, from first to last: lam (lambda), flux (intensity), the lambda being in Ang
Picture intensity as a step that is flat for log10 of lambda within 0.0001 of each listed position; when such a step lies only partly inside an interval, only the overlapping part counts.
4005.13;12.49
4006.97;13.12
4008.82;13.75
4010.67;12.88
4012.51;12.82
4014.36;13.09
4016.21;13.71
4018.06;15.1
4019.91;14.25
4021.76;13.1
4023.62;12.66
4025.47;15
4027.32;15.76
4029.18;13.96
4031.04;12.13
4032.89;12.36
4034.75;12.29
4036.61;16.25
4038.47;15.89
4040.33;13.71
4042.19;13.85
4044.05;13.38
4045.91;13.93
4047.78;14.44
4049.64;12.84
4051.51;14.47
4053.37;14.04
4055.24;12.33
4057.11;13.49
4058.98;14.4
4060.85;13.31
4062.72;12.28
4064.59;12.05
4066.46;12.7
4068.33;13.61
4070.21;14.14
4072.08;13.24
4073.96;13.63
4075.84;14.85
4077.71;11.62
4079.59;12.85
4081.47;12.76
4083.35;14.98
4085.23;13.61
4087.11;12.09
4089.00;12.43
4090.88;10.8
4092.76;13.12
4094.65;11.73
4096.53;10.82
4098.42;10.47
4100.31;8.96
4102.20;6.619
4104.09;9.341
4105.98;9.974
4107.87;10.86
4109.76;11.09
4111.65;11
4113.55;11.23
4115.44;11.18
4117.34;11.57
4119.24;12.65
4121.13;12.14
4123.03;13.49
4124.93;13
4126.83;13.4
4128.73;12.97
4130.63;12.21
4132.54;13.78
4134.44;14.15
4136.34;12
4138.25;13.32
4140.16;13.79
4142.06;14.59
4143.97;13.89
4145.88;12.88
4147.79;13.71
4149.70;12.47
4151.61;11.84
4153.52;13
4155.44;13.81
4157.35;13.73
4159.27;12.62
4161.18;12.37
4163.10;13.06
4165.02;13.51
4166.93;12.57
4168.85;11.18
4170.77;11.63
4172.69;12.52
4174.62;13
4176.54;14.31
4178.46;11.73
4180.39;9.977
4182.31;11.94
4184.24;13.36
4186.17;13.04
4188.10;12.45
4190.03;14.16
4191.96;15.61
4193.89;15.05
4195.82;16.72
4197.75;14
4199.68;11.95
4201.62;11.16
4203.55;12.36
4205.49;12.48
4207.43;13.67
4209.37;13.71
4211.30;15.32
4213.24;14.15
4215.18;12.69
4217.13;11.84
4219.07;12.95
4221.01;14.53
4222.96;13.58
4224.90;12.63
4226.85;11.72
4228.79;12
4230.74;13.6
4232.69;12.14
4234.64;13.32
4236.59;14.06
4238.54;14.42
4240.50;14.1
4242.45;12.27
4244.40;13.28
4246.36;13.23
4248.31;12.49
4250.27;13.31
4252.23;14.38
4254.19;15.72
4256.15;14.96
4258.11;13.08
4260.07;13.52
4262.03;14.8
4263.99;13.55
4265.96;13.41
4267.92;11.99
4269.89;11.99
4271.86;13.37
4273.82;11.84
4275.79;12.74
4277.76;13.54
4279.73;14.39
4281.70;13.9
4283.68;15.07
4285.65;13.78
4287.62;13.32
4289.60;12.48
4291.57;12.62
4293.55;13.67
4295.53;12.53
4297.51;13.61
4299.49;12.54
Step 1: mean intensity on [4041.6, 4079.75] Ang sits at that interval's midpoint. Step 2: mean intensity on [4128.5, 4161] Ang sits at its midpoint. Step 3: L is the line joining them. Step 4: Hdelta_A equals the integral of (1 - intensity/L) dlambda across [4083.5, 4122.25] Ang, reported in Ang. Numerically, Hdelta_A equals 6.2 Ang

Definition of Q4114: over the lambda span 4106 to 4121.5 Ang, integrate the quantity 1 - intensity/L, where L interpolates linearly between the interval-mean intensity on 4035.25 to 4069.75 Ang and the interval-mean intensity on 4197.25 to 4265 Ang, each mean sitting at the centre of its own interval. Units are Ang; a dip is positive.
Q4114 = 2.5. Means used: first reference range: 13.7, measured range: 11.4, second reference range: 13.3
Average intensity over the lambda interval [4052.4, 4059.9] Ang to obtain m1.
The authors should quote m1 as 13.6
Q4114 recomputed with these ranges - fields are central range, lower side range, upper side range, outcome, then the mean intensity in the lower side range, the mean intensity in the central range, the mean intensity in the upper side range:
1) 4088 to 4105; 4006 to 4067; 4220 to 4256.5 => 3.9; 13.6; 10.5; 13.4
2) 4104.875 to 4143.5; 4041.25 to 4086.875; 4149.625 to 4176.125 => 1.6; 13.4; 12.4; 12.7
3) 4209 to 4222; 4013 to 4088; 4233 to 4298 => -0.1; 13.6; 13.6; 13.5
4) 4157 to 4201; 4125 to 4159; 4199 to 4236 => 0.2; 13.2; 13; 13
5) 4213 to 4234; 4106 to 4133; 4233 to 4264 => 0.9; 12.1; 12.9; 13.8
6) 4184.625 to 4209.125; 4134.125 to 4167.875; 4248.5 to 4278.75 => -0.5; 13.2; 13.6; 13.5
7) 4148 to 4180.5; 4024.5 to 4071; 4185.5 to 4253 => 2.0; 13.7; 12.6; 13.4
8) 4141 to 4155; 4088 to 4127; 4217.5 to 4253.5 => -1.6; 11.2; 13.2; 13.2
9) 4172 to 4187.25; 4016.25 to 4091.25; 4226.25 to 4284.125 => 1.1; 13.5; 12.5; 13.4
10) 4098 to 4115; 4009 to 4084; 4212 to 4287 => 4.5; 13.6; 9.97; 13.4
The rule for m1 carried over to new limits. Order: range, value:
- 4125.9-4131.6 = 12.8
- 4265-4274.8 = 12.5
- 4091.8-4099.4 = 11.5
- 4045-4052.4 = 13.9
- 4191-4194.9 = 15.4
